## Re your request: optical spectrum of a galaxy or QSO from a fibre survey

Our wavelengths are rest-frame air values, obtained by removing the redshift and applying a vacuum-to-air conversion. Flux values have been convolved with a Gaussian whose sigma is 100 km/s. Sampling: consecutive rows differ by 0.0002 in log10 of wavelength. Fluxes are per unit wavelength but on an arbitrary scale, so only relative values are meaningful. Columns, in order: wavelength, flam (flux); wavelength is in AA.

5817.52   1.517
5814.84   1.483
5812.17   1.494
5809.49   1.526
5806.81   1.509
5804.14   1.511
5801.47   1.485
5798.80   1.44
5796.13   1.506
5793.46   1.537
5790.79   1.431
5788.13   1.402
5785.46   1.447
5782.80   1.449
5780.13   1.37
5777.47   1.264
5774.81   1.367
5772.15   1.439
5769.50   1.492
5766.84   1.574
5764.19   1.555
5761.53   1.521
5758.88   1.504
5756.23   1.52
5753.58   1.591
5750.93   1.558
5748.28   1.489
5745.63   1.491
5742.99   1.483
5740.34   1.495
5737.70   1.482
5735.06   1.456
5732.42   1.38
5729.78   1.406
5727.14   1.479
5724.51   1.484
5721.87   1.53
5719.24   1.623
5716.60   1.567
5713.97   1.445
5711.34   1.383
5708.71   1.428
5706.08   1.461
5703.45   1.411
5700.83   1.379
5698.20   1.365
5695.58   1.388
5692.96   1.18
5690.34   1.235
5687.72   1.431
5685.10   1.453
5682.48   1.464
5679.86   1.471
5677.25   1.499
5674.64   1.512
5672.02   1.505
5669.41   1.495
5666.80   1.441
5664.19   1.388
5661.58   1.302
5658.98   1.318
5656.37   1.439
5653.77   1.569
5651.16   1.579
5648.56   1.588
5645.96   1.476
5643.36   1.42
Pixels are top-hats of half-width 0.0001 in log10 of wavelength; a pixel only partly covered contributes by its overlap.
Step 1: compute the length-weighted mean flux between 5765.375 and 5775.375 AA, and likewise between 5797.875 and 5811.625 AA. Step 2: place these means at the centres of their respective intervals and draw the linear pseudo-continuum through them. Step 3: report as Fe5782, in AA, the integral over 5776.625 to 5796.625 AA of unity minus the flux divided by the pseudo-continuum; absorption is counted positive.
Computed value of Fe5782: 0.8 AA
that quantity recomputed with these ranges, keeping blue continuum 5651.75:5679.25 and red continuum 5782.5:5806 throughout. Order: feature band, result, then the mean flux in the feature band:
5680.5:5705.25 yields 1.4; 1.37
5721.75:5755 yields -0.5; 1.48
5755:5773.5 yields -0.6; 1.52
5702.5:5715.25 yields 0.3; 1.43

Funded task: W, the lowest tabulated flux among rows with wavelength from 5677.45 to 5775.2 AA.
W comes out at 1.18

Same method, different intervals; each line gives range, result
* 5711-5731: 1.383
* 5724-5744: 1.38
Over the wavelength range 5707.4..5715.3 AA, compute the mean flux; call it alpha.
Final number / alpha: 1.42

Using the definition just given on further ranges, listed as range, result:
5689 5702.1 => 1.31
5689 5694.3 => 1.21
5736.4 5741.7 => 1.49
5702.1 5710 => 1.43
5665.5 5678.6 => 1.49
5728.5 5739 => 1.43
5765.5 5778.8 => 1.43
